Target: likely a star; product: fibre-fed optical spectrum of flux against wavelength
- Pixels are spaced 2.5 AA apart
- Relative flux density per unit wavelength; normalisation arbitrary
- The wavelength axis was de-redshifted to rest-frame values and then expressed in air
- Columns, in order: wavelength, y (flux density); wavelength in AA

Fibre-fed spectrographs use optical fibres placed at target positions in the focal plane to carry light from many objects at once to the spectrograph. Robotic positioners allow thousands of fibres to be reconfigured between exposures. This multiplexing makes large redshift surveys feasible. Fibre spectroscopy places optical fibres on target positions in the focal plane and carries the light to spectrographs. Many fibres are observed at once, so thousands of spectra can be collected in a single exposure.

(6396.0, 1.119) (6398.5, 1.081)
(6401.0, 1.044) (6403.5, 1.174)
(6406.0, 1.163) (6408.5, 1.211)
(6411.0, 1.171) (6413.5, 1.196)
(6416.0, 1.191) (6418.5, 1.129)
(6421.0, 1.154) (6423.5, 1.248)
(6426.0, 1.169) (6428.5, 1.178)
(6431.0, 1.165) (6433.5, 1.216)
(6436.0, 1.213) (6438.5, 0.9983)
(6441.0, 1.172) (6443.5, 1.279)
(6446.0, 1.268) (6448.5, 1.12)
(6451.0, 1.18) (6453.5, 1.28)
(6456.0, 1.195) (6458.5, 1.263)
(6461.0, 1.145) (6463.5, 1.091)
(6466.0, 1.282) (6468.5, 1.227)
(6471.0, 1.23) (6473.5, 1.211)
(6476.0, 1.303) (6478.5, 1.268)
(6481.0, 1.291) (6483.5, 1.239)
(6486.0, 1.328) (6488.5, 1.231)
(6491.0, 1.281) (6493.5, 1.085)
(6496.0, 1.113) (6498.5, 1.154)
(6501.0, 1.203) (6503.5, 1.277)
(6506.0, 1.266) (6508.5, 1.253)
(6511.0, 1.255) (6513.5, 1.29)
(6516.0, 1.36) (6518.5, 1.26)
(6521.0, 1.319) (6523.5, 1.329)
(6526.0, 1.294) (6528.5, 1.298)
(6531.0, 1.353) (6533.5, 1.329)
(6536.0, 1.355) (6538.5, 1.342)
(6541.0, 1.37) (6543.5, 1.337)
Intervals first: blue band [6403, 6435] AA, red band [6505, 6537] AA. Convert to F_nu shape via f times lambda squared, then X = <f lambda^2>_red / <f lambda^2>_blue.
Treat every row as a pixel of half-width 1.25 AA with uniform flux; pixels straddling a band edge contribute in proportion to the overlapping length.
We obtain 1.1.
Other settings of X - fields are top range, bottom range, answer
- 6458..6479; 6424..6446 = 1.04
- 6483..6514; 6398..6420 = 1.09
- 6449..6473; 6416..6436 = 1.03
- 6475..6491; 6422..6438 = 1.09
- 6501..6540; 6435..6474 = 1.11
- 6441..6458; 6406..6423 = 1.05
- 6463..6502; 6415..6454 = 1.05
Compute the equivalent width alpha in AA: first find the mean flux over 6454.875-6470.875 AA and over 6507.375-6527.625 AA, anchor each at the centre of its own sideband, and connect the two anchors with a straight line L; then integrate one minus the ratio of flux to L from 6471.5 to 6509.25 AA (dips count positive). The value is 0.47 AA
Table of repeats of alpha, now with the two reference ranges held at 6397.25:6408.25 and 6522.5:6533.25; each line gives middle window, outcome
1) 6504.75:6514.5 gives 0.19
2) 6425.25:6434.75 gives -0.13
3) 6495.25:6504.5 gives 0.63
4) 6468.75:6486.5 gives -0.31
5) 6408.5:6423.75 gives -0.46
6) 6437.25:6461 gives 0.09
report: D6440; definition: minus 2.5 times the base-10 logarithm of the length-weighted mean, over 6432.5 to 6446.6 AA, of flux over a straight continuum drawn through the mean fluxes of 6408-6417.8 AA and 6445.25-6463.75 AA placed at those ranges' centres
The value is 0.01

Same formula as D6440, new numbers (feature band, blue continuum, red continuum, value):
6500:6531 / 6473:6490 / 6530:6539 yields 0.026 mag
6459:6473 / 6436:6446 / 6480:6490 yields 0.027 mag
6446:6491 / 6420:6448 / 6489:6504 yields -0.042 mag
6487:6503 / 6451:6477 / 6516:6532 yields 0.073 mag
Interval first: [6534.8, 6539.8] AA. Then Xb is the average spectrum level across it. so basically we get 1.35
